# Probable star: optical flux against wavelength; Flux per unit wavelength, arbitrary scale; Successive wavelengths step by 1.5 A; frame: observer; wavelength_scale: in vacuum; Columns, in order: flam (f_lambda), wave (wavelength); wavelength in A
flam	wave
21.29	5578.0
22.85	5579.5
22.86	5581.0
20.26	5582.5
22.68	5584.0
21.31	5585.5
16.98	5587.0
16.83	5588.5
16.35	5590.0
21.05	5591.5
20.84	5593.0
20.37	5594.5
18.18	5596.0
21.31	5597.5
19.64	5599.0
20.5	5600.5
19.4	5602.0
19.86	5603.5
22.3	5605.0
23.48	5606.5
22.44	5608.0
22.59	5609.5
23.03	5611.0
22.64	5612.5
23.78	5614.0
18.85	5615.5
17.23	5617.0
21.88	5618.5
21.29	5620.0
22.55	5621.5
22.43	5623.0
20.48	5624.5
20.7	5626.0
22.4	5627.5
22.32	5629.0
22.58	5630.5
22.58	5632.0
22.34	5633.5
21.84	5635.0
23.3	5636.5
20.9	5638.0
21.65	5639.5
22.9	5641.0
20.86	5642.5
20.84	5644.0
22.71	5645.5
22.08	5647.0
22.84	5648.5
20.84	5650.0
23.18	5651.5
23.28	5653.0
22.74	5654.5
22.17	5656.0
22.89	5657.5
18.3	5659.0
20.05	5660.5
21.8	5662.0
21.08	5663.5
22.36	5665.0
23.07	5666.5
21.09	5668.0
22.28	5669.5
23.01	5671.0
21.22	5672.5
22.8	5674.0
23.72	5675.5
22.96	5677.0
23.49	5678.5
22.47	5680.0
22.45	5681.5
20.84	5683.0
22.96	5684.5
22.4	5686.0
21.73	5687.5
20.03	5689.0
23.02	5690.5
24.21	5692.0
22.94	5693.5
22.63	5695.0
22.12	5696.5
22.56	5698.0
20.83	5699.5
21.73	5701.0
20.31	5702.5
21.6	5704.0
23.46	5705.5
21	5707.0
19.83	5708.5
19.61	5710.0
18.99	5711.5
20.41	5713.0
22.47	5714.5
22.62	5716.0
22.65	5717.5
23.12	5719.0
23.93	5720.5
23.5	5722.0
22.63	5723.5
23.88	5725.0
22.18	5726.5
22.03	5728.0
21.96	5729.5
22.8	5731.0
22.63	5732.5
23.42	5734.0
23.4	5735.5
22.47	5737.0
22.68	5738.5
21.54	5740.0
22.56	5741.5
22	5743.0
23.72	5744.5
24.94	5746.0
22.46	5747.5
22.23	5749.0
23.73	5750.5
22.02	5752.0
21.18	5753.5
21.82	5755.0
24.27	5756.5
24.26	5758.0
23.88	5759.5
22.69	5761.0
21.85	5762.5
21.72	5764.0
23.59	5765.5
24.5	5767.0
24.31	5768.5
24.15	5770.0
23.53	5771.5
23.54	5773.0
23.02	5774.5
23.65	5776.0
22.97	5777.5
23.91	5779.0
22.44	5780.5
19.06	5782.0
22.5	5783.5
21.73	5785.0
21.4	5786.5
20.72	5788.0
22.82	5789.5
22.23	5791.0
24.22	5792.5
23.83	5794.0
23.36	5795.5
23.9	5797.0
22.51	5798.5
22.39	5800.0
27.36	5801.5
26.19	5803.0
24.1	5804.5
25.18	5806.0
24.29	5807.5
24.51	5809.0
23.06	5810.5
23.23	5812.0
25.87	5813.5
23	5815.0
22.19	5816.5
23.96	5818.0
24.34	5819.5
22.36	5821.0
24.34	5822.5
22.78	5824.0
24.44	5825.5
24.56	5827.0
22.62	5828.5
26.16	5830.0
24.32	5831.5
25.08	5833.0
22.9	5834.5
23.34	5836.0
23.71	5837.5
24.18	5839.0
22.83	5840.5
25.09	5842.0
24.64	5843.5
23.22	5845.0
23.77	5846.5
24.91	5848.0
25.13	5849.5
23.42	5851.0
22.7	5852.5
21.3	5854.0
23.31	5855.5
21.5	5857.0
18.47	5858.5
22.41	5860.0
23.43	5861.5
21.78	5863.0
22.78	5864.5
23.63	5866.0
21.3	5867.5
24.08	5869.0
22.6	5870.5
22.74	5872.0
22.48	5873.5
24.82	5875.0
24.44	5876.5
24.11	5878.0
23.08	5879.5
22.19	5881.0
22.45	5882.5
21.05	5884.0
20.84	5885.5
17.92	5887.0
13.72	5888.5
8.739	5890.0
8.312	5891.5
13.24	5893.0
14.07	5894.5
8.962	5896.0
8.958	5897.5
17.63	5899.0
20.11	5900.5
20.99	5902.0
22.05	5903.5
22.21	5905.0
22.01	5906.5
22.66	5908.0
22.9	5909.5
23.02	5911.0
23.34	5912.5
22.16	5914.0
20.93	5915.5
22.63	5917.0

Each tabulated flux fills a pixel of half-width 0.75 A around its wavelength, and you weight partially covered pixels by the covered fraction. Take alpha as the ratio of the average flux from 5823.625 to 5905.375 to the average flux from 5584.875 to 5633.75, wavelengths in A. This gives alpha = 1.0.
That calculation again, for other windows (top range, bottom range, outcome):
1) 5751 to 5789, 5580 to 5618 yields 1.10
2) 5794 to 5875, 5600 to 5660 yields 1.08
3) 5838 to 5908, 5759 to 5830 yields 0.89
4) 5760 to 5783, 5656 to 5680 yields 1.04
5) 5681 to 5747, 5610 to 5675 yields 1.02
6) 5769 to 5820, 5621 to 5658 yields 1.06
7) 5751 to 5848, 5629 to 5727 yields 1.06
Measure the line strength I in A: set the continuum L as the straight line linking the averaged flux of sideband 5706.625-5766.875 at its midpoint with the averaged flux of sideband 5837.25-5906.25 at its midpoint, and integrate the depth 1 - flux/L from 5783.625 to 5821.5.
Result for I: -3.32 A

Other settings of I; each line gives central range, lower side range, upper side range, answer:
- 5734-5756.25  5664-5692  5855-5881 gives -0.2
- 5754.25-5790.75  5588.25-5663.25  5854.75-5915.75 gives -3.8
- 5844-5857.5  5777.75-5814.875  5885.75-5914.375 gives -2.0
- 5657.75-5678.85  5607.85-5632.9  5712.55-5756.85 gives 0.2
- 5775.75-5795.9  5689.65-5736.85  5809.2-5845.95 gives 0.7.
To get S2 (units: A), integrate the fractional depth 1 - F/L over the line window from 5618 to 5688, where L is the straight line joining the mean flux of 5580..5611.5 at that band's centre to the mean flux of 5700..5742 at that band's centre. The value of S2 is -2.56 A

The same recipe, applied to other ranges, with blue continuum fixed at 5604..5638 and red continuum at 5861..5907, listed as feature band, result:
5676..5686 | -0.55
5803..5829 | -4.82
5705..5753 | -3.33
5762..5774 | -1.65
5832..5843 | -2.17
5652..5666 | -0.07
